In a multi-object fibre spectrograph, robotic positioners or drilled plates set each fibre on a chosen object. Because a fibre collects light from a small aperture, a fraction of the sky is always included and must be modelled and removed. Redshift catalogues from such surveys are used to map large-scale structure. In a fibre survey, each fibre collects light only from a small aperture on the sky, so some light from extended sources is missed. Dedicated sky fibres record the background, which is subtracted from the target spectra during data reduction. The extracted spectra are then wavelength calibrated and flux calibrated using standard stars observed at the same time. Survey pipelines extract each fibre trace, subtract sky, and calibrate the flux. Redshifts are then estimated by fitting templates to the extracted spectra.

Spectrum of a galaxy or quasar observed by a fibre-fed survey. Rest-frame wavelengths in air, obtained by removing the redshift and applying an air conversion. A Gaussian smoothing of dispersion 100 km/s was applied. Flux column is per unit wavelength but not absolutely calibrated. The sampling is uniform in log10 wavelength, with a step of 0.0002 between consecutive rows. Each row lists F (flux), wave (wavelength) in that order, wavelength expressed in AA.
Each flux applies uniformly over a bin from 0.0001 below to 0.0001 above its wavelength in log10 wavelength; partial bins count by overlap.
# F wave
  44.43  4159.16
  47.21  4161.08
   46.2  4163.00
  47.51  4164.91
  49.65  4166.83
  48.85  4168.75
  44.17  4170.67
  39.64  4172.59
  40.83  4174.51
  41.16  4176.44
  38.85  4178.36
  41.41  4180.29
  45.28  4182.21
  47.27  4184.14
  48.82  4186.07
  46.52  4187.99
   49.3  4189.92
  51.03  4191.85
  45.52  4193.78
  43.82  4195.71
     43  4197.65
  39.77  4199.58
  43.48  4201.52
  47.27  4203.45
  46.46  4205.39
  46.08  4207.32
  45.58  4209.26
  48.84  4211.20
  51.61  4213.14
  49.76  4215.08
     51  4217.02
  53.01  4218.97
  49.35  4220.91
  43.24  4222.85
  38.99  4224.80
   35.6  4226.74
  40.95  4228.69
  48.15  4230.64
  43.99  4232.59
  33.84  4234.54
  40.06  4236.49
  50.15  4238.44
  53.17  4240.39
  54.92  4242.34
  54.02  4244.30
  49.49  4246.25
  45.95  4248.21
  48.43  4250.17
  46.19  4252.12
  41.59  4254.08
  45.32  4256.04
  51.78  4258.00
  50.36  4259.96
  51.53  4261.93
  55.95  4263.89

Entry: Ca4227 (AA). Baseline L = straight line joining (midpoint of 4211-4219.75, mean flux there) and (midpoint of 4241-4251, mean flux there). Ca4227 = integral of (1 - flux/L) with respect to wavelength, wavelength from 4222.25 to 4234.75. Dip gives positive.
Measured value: 2.4 AA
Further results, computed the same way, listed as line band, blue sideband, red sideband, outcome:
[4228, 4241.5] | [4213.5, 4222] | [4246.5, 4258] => 1.1 AA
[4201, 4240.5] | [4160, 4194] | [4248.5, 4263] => 1.0 AA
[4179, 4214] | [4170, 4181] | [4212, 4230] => -2.3 AA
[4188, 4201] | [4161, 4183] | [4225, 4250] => -0.2 AA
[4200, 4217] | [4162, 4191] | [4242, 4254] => -0.2 AA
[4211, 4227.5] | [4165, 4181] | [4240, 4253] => 0.3 AA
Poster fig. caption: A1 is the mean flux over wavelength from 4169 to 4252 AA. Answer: 45.8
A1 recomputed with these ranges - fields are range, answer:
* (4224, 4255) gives 45.4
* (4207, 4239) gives 45.2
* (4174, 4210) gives 44.9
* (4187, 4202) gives 45.4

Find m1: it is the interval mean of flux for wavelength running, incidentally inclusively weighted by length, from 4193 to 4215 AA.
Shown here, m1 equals 45.8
